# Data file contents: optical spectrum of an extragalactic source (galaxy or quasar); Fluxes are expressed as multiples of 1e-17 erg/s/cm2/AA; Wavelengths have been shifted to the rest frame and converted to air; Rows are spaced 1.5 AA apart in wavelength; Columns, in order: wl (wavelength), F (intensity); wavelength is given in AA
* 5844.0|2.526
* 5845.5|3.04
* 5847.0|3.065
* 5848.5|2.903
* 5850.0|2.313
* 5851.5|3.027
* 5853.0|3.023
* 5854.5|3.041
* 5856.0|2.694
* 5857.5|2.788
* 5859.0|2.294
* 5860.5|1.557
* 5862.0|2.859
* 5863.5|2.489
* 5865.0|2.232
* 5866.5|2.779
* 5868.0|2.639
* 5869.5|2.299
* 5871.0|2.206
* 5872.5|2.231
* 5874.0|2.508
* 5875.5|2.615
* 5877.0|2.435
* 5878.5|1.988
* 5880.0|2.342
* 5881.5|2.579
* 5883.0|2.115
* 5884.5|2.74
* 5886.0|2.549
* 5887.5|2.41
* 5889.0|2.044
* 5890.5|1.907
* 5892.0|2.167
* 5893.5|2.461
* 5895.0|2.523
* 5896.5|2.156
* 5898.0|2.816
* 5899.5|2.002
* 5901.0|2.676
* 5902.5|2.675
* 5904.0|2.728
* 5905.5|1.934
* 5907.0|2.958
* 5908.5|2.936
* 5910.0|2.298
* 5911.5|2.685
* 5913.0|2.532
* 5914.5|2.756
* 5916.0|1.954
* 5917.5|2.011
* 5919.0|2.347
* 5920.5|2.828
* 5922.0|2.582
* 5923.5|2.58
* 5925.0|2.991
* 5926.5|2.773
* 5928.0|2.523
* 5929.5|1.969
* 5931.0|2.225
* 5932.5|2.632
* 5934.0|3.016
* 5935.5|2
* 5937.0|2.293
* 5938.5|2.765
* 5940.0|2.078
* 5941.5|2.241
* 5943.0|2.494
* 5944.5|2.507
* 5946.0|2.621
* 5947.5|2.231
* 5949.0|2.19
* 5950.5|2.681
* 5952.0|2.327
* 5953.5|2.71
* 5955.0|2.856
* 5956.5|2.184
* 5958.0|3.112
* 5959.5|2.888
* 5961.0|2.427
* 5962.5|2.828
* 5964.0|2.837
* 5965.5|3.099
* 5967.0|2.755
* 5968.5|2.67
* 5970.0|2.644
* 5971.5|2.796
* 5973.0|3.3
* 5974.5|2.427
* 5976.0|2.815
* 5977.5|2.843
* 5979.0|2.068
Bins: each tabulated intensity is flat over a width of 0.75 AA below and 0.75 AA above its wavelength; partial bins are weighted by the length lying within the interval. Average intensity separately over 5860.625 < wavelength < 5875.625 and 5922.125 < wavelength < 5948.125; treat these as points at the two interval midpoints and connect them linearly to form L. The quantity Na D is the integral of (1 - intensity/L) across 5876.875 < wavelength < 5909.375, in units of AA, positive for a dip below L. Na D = 0.50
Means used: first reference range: 2.44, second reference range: 2.47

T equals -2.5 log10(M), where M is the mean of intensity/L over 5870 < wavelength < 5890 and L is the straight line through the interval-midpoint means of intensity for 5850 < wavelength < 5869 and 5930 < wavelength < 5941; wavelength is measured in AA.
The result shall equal 0.085 mag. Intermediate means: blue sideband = 2.6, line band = 2.36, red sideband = 2.42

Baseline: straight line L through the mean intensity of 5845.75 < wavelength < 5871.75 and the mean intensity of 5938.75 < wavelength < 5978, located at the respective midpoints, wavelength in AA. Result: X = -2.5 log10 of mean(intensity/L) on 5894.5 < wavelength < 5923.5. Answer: 0.05 mag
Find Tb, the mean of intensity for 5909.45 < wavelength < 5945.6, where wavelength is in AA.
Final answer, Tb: 2.46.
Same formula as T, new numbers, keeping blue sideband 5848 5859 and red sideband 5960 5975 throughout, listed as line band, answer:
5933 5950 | 0.16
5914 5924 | 0.15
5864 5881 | 0.17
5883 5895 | 0.20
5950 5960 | 0.04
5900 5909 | 0.07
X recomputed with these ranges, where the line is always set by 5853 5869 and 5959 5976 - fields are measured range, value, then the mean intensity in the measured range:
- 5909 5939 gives 0.09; 2.49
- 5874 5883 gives 0.09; 2.38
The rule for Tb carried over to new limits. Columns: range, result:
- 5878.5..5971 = 2.5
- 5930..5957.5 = 2.45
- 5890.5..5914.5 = 2.49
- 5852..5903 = 2.44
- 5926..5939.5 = 2.45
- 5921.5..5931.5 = 2.53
